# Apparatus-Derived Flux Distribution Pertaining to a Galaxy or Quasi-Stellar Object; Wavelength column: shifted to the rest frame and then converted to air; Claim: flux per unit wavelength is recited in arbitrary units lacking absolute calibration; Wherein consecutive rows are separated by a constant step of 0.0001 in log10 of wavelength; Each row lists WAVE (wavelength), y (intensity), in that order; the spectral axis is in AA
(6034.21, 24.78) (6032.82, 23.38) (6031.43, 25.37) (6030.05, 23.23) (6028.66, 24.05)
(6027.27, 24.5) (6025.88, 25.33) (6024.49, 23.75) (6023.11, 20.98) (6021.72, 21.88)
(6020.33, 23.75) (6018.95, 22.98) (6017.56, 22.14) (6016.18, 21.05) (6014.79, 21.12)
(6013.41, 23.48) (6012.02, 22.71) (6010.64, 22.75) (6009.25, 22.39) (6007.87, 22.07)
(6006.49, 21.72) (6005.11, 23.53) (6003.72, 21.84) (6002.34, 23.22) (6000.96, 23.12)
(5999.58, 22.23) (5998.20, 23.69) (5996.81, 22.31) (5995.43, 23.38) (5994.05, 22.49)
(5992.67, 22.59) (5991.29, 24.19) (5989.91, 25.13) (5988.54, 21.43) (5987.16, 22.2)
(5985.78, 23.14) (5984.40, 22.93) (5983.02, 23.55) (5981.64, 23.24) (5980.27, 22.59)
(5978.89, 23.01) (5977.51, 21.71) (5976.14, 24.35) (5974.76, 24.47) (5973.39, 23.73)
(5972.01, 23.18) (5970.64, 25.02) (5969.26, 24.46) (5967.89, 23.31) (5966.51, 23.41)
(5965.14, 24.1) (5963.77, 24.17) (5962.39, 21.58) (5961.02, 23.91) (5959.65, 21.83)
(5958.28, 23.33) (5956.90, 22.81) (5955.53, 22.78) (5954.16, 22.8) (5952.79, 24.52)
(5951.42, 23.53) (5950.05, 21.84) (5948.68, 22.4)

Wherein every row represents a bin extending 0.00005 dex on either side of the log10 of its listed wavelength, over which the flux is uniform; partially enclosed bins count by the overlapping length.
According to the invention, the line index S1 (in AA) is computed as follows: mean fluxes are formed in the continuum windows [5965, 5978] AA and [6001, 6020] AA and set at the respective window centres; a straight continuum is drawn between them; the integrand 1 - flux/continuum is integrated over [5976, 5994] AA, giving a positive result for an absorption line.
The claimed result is 0.2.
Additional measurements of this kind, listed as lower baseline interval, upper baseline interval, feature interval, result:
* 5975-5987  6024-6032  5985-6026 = 1.8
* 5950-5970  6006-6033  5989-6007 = 0.0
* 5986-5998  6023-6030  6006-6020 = 0.7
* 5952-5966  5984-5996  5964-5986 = -0.4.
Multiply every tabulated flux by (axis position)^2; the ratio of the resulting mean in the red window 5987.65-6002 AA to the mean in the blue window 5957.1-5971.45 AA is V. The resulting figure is 1.0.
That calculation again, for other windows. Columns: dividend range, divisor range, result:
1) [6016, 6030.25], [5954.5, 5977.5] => 1.00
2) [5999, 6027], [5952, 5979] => 0.98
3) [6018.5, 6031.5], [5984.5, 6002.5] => 1.03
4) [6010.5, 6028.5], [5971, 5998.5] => 1.00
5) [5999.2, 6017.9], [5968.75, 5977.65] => 0.95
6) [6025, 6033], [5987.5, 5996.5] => 1.07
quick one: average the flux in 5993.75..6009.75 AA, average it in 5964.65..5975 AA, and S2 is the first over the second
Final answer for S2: 0.95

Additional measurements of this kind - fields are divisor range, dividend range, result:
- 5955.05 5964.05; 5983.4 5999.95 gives 1.01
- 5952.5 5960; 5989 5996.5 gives 1.02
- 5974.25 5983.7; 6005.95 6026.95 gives 0.97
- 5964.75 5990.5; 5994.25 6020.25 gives 0.96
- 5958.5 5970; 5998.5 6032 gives 0.98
